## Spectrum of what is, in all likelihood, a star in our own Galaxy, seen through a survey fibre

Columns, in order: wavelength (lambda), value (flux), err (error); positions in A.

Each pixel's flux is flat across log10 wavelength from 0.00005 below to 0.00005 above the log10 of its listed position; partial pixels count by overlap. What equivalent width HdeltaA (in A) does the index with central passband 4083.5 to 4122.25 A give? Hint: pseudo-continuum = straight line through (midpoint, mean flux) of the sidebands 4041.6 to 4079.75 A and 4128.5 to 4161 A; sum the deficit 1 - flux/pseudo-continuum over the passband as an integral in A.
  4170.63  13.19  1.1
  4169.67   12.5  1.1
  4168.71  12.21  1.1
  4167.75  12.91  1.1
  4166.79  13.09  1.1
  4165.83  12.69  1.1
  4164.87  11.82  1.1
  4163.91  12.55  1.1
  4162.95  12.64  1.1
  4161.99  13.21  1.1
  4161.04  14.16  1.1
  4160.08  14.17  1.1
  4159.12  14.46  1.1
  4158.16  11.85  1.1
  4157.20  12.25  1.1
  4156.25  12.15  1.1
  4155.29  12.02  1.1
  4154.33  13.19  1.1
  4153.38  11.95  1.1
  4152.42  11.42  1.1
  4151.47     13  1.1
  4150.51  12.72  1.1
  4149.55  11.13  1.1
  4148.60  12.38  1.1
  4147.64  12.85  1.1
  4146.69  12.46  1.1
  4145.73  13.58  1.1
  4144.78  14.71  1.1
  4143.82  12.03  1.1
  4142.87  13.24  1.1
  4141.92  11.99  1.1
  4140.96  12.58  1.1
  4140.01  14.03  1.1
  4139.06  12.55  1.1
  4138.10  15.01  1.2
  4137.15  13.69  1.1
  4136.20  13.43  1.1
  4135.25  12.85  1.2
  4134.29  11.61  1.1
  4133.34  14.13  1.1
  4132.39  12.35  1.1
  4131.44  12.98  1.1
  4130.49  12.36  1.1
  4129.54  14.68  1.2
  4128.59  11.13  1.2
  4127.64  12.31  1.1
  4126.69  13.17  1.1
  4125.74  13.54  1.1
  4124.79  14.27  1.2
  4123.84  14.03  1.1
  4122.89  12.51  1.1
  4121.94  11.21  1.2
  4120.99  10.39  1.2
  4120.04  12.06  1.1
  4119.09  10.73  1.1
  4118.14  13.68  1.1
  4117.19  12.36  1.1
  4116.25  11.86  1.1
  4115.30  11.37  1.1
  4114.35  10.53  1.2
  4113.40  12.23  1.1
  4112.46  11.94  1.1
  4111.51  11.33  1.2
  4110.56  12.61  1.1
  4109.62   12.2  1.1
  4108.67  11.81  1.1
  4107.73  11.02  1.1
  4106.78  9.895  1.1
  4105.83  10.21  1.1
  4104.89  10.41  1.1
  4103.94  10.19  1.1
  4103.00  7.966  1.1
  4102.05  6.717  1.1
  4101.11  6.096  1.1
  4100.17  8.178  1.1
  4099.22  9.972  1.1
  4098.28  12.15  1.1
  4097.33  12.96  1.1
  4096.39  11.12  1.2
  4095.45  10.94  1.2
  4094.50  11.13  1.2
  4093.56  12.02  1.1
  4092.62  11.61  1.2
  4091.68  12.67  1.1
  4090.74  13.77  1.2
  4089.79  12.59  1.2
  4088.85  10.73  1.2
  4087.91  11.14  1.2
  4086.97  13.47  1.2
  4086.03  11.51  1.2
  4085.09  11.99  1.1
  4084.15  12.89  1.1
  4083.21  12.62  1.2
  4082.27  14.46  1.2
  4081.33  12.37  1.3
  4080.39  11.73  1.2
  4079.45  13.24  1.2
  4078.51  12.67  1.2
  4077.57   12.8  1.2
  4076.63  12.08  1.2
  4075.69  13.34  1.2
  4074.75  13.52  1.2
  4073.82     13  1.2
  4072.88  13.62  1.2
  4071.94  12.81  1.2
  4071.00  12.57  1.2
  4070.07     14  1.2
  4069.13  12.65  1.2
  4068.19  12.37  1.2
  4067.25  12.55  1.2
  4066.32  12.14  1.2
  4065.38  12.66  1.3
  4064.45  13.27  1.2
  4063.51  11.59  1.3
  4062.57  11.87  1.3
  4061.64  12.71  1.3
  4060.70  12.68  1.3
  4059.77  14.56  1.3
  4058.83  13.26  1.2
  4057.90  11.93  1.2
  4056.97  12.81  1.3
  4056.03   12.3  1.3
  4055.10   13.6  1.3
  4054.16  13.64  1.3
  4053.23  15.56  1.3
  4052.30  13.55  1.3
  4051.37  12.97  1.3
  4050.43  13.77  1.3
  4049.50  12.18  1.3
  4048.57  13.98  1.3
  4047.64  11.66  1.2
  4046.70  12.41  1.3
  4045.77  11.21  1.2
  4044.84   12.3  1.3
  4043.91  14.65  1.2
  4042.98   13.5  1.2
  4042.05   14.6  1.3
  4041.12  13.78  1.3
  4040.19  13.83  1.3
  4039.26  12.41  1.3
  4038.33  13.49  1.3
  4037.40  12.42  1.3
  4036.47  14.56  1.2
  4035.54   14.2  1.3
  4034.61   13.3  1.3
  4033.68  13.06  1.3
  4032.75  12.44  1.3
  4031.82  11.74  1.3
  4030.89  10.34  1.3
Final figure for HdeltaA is 5.2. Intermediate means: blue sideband 13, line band 11.2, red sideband 12.9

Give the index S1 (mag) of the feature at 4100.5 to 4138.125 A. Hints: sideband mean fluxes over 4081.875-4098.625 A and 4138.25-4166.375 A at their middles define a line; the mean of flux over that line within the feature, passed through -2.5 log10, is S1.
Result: 0.06 mag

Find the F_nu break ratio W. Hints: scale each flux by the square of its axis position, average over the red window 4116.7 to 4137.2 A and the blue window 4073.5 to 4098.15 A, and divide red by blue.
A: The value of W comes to 1.04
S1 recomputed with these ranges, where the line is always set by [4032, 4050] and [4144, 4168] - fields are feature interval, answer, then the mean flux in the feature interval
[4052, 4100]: 0.04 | 12.6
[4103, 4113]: 0.17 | 11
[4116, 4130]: 0.03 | 12.5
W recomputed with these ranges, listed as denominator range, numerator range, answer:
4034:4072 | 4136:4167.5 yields 1.03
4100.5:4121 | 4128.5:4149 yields 1.23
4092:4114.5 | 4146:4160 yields 1.20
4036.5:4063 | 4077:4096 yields 0.95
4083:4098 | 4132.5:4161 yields 1.10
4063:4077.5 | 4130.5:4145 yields 1.06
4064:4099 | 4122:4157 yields 1.06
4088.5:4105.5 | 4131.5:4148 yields 1.26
